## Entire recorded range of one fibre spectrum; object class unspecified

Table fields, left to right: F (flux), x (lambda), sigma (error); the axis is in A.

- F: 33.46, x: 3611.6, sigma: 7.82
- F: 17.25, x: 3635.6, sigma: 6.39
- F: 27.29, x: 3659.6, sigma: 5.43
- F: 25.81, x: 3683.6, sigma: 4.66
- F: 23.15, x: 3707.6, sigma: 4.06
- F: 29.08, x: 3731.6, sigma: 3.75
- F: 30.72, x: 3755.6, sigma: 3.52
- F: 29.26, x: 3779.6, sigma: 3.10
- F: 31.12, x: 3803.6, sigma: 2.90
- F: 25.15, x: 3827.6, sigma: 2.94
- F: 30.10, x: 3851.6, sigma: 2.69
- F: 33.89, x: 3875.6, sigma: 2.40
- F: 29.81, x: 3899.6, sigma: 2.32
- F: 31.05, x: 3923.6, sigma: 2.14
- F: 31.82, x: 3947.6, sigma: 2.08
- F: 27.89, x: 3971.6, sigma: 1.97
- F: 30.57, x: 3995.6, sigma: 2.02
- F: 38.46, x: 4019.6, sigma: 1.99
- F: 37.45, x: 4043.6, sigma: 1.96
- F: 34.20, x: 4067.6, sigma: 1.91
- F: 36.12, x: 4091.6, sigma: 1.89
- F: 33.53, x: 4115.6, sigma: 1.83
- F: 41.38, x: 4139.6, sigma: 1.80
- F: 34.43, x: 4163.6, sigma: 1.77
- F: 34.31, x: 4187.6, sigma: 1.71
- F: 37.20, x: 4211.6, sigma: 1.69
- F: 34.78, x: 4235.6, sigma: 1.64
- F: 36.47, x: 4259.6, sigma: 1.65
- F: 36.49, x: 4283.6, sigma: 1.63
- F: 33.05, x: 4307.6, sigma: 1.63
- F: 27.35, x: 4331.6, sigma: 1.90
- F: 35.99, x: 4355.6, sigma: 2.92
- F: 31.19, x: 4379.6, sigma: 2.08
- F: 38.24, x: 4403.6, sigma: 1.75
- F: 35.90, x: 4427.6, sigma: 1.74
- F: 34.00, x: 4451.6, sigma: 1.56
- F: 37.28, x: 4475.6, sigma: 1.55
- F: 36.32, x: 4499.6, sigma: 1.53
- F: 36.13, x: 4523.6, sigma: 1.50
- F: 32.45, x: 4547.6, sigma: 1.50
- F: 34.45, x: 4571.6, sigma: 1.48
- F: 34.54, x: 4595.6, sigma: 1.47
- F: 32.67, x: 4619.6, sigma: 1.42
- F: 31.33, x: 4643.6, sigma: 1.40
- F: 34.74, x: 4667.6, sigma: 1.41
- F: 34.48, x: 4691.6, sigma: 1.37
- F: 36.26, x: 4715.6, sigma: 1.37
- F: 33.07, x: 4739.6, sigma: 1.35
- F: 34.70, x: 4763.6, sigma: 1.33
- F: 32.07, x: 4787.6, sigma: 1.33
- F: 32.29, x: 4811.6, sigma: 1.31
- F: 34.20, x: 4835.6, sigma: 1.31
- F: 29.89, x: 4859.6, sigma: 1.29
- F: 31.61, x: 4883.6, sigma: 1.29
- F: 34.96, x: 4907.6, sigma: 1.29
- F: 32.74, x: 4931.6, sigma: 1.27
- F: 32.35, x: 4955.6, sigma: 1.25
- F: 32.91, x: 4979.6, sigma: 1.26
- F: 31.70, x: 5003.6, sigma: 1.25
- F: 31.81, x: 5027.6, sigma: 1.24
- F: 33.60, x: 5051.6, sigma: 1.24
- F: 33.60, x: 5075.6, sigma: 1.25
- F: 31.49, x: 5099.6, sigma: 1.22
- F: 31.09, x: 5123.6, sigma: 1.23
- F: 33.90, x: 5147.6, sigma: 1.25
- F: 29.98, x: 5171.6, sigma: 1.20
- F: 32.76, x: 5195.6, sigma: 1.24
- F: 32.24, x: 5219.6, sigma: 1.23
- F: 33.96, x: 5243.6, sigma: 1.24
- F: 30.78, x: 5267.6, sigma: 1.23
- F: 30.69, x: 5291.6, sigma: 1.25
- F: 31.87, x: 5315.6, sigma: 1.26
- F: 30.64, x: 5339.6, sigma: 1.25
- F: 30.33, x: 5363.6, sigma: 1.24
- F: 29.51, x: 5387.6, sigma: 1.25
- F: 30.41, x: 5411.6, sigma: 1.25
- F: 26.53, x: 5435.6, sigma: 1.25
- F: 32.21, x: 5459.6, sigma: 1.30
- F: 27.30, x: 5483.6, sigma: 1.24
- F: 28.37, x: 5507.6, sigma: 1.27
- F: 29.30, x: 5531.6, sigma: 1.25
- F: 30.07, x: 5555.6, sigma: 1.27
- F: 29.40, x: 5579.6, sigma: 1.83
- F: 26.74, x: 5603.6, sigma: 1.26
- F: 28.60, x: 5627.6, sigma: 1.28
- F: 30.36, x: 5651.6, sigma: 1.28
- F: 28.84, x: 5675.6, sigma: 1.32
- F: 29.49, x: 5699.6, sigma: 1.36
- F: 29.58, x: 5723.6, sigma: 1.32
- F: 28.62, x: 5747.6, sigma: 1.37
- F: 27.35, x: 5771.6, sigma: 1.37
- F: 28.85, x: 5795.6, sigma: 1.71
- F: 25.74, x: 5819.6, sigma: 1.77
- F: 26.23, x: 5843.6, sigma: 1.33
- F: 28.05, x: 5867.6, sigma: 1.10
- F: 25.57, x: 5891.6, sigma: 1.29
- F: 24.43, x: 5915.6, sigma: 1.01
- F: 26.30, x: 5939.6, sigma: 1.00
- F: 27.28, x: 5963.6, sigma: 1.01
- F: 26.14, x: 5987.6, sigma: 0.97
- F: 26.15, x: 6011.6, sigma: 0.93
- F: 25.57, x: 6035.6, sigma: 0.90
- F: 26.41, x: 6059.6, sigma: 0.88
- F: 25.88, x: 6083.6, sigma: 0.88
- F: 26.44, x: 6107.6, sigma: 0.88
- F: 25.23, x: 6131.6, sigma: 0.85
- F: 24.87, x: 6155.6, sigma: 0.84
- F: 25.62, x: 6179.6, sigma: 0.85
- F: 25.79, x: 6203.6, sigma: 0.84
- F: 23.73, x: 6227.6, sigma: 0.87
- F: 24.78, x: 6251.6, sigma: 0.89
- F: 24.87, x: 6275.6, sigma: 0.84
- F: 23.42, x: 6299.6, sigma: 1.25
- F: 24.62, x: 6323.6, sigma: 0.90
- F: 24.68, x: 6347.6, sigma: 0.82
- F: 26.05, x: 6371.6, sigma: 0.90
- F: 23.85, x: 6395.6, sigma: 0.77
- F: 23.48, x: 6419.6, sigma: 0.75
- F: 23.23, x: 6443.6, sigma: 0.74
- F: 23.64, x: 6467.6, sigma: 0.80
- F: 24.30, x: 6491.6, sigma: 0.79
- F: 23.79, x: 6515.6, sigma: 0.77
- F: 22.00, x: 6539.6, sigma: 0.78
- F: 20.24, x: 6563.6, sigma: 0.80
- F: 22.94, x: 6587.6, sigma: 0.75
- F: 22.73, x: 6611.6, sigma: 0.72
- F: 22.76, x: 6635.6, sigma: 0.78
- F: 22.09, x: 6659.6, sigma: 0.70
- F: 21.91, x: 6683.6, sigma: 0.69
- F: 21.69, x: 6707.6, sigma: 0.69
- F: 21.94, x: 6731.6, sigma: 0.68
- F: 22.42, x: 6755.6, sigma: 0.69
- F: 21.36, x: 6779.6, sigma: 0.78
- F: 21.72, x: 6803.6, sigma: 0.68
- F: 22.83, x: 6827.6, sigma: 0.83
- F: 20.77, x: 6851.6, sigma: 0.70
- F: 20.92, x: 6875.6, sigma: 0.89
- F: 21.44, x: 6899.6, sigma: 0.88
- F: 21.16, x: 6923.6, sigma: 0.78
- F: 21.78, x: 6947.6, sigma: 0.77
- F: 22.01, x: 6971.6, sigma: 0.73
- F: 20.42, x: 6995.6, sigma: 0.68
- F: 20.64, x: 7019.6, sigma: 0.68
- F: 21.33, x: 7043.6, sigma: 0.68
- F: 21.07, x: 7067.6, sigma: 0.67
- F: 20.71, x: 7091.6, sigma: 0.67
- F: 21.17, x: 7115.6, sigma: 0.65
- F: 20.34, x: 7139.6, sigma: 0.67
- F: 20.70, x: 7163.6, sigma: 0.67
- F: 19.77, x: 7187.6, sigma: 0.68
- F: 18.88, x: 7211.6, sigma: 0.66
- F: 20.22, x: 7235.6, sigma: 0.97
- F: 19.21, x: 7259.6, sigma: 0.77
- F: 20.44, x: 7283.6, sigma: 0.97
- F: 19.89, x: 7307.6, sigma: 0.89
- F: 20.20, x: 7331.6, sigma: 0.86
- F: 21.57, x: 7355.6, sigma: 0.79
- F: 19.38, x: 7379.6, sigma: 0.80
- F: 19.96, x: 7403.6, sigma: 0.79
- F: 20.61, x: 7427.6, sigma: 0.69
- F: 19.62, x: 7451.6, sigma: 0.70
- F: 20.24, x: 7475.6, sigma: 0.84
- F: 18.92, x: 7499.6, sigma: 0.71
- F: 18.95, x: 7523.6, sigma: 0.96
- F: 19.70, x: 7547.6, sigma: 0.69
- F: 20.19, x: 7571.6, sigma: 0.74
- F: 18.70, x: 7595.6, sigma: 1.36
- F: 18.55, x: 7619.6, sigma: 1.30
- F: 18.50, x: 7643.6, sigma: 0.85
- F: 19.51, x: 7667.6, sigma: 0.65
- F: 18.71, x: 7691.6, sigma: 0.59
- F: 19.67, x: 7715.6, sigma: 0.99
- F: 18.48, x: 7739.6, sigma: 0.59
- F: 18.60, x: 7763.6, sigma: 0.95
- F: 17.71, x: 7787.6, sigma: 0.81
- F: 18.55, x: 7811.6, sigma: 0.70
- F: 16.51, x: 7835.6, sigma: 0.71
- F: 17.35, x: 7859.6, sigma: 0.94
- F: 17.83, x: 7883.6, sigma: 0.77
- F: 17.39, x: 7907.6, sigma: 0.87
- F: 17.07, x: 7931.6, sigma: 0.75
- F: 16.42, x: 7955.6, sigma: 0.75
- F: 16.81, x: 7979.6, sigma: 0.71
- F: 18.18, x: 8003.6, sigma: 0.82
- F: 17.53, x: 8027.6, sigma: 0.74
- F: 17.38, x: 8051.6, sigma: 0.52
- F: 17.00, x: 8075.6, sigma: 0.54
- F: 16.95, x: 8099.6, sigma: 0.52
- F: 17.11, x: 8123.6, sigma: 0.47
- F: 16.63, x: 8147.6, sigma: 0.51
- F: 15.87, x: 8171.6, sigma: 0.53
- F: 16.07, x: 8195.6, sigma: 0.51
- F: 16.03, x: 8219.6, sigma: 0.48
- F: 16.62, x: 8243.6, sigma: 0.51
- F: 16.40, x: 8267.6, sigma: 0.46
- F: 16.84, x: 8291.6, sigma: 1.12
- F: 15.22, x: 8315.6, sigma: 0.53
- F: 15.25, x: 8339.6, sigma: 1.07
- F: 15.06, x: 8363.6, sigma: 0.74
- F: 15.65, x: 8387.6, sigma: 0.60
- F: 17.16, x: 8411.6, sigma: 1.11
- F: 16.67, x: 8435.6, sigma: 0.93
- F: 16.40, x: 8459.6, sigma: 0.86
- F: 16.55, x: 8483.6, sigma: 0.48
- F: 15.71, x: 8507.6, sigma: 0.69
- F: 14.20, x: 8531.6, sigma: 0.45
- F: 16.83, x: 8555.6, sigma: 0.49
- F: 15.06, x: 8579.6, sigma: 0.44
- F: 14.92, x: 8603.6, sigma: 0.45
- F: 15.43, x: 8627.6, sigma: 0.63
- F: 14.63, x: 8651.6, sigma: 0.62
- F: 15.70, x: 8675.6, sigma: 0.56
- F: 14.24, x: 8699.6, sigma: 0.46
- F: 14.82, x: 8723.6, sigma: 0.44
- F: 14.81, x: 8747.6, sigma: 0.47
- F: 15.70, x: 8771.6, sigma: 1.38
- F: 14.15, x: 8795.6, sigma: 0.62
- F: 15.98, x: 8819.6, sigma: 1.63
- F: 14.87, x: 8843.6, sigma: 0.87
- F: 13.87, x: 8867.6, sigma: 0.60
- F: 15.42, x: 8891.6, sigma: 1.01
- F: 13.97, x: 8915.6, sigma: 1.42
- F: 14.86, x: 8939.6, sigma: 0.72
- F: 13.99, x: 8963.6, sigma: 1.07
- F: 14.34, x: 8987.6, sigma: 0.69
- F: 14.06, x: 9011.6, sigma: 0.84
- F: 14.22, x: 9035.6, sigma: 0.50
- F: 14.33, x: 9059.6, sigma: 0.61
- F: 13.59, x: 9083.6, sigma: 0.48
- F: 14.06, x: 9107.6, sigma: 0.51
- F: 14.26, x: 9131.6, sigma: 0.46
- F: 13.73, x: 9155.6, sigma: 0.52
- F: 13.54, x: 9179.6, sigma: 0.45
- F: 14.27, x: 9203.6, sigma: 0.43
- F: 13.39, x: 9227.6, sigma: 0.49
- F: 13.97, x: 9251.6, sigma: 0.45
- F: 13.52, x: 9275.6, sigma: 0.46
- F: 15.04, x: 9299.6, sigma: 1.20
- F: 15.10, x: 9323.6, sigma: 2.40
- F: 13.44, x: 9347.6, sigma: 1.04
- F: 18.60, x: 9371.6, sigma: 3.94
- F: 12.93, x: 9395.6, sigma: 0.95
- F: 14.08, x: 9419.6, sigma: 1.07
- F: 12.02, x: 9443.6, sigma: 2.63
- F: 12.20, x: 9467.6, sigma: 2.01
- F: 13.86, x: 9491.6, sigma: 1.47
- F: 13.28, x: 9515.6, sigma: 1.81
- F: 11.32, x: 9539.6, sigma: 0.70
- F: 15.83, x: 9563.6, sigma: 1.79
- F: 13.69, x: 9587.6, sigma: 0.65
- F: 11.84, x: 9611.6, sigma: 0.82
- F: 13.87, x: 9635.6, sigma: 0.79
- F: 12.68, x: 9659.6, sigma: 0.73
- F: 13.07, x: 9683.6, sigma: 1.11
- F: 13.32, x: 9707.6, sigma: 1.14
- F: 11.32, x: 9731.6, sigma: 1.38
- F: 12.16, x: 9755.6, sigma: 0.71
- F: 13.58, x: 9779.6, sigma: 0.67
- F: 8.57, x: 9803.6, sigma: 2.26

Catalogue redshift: 0.000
